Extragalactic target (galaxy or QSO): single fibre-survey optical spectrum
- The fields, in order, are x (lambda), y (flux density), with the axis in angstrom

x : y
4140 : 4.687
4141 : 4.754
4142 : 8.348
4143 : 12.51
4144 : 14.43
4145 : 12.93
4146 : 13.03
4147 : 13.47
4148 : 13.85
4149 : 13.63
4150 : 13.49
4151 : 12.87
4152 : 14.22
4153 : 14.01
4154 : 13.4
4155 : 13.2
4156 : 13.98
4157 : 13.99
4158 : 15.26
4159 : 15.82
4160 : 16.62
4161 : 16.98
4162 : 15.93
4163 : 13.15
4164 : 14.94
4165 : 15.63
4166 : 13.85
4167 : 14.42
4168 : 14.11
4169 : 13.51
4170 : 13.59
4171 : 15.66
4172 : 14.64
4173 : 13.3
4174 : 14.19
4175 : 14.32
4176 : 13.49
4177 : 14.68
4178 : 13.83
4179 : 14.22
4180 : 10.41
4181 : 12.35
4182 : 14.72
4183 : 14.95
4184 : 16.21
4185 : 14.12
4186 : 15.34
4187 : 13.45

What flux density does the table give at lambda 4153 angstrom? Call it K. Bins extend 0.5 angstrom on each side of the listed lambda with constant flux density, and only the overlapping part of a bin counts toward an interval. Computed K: 14.01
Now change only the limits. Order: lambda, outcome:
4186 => 15.34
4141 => 4.754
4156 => 13.98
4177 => 14.68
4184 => 16.21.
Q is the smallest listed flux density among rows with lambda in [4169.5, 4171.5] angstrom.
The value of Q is 13.59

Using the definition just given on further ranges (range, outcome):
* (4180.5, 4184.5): 12.35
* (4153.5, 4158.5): 13.2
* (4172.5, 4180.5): 10.41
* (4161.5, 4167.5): 13.15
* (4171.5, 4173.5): 13.3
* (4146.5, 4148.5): 13.47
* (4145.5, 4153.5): 12.87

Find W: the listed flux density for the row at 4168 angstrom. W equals 14.11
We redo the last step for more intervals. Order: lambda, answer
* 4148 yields 13.85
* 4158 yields 15.26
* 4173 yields 13.3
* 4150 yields 13.49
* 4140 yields 4.687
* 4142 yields 8.348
